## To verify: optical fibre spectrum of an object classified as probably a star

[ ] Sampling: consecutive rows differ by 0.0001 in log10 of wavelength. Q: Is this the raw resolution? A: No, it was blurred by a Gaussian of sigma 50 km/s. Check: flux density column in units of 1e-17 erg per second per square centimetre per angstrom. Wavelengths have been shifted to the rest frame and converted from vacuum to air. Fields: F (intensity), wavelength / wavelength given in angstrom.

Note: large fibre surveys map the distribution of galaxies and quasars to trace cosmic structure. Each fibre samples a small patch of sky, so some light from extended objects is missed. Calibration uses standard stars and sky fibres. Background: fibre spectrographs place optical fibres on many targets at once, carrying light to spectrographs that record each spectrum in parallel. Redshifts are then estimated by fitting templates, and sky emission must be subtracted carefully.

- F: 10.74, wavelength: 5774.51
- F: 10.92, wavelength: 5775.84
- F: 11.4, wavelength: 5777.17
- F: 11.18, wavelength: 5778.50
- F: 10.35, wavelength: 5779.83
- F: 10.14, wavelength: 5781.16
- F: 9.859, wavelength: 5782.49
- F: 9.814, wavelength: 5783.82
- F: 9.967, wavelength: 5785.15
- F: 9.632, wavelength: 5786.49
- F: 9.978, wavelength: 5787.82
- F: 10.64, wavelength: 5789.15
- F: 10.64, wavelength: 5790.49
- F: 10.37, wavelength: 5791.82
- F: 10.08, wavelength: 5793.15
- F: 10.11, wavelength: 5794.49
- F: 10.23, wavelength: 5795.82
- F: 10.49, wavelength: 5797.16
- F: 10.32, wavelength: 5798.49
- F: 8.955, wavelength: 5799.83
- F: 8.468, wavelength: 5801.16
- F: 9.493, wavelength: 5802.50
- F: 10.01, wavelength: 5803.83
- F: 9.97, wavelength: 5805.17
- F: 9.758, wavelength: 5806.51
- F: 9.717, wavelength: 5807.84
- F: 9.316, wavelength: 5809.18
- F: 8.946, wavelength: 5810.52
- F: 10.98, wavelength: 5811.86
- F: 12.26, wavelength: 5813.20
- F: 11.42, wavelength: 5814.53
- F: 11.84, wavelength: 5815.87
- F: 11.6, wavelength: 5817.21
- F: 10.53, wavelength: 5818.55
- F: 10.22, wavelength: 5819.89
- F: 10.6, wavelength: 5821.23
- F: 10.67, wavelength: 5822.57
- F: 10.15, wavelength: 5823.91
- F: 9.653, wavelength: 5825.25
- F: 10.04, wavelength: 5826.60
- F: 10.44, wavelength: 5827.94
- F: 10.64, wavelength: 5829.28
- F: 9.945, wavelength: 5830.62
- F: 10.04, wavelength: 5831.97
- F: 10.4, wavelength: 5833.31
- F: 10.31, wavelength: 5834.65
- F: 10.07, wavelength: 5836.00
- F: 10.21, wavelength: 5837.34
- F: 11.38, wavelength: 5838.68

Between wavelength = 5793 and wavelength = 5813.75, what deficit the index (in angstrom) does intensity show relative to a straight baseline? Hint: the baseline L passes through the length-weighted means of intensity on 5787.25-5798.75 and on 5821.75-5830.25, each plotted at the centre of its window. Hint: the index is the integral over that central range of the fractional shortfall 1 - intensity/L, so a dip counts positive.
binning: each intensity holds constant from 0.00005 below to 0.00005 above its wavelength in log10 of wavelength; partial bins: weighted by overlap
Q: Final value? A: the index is 0.75 angstrom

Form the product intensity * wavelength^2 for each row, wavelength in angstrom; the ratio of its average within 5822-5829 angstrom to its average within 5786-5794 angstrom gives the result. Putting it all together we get 1.0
